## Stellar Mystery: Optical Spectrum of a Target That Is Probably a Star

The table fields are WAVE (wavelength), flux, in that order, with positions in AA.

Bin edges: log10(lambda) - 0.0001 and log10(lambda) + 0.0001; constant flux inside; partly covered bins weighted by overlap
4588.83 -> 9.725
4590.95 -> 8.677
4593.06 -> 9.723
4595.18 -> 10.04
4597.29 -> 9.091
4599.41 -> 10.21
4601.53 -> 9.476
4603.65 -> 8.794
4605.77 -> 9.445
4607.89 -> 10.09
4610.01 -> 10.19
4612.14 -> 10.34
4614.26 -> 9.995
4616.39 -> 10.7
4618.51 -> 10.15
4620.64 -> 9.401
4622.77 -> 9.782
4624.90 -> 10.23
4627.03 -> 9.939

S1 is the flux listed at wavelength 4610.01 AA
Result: 10.19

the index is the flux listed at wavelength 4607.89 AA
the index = 10.09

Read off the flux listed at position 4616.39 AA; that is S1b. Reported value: 10.7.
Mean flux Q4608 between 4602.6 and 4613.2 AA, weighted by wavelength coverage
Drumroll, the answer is 9.77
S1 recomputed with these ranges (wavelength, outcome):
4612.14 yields 10.34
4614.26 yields 9.995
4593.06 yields 9.723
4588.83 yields 9.725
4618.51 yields 10.15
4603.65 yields 8.794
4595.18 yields 10.04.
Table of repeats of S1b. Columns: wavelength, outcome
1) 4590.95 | 8.677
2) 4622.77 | 9.782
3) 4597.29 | 9.091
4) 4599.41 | 10.21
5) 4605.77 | 9.445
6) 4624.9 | 10.23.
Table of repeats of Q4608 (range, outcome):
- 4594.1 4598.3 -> 9.58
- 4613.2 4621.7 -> 10.1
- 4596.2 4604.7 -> 9.4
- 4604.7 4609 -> 9.78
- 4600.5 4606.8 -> 9.24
